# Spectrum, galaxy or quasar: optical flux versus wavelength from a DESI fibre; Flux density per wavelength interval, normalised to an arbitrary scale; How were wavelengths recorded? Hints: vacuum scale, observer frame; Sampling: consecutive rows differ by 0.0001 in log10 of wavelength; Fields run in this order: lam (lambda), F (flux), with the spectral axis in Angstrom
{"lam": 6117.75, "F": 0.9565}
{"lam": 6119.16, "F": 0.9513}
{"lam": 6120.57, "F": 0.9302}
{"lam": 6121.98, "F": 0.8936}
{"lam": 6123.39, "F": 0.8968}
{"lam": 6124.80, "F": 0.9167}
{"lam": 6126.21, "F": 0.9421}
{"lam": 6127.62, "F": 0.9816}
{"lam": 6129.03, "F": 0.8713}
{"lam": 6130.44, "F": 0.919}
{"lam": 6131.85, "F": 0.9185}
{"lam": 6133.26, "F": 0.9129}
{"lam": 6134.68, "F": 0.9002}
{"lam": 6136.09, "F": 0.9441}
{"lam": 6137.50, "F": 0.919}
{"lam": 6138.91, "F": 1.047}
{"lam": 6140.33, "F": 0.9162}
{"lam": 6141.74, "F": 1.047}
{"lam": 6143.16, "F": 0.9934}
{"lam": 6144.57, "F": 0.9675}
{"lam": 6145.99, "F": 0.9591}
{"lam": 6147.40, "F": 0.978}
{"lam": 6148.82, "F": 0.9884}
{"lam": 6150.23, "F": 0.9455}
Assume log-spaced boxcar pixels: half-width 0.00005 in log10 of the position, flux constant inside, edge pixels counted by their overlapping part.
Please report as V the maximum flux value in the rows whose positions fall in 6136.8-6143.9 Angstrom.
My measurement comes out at 1.047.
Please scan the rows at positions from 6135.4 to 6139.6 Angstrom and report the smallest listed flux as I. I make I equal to 0.919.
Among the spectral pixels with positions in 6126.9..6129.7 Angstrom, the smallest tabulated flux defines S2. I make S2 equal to 0.8713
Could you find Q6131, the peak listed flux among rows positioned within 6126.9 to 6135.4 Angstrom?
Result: 0.9816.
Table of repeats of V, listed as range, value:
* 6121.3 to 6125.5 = 0.9167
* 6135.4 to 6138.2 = 0.9441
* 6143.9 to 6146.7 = 0.9675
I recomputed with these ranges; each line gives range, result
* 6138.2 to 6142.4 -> 0.9162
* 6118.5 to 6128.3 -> 0.8936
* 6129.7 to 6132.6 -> 0.9185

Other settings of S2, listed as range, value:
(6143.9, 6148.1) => 0.9591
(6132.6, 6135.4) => 0.9002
